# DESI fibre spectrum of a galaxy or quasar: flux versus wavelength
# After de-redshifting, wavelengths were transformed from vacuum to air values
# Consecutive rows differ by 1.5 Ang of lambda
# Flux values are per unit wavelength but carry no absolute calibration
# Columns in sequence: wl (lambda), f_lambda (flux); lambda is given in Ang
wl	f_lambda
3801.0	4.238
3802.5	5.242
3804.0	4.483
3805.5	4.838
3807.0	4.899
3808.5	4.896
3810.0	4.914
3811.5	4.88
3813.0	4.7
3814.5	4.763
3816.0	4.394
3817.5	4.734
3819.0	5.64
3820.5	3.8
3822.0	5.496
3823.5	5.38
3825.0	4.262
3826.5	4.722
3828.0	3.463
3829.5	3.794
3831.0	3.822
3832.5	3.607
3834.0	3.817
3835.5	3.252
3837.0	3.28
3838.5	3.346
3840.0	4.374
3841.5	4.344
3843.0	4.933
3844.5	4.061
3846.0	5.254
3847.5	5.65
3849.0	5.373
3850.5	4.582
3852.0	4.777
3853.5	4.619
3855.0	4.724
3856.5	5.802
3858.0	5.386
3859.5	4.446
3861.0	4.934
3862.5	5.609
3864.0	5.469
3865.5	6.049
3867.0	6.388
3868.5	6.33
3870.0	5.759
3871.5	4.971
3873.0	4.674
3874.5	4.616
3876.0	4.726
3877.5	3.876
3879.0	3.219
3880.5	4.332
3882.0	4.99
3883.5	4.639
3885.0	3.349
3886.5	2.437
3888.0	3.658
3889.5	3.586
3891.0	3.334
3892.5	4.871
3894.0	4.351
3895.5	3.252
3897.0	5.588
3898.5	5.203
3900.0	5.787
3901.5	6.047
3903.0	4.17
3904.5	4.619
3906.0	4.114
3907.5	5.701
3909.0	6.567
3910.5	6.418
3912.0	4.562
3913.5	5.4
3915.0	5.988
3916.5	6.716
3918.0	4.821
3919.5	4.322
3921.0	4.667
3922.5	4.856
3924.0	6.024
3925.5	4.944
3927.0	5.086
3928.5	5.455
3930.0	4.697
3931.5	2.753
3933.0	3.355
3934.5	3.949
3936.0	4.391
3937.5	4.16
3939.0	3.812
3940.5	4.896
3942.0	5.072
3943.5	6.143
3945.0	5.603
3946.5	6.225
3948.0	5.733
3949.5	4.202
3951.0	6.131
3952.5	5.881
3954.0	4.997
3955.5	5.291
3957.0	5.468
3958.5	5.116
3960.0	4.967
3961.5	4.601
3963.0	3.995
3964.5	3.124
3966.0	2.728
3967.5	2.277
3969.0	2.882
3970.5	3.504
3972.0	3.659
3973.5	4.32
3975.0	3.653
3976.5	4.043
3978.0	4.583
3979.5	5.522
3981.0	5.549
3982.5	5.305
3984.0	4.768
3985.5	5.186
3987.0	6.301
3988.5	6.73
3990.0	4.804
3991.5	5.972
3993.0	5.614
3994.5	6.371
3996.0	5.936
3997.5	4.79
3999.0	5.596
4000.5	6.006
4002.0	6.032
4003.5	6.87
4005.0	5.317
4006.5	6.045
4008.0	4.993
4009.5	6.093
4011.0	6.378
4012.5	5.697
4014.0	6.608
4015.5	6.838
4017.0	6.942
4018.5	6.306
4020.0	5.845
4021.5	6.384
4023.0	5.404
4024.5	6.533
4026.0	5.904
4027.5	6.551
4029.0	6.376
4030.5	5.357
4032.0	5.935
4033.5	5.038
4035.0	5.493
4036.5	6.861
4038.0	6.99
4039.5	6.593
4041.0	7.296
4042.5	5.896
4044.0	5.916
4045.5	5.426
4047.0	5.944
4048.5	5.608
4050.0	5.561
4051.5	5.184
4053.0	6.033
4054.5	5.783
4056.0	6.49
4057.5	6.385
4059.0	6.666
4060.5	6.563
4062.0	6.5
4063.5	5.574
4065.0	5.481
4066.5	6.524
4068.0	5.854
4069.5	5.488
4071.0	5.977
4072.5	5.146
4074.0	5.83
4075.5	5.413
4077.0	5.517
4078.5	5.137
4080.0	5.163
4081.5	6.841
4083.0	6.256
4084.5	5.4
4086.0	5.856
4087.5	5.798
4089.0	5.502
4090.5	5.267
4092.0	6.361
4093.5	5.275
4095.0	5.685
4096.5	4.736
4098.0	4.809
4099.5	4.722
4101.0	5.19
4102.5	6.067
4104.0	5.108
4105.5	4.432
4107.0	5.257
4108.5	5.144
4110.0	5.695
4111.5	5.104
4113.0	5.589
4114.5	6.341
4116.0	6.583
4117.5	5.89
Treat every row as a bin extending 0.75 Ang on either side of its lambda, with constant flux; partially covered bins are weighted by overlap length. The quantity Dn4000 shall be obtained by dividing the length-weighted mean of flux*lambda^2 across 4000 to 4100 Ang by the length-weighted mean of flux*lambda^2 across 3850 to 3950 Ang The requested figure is 1.3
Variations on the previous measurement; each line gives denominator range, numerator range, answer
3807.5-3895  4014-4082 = 1.45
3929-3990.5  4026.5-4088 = 1.34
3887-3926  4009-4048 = 1.32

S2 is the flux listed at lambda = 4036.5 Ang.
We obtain 6.861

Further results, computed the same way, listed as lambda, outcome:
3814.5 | 4.763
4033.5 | 5.038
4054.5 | 5.783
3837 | 3.28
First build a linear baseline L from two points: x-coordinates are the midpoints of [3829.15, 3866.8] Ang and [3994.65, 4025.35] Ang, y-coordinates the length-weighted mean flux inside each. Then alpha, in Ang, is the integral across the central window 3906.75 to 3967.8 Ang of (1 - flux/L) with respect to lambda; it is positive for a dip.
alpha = 5.4 Ang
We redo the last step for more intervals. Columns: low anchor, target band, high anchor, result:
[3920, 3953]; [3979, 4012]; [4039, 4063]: -1.3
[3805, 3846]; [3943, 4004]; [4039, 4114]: 1.7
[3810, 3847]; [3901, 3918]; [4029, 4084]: -1.8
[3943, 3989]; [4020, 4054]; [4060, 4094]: -3.8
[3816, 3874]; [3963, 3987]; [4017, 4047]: 6.6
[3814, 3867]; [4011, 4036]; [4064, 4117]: -3.7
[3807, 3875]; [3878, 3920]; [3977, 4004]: 3.3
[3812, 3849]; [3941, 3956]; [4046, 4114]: -1.6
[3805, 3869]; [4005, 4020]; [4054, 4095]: -1.6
